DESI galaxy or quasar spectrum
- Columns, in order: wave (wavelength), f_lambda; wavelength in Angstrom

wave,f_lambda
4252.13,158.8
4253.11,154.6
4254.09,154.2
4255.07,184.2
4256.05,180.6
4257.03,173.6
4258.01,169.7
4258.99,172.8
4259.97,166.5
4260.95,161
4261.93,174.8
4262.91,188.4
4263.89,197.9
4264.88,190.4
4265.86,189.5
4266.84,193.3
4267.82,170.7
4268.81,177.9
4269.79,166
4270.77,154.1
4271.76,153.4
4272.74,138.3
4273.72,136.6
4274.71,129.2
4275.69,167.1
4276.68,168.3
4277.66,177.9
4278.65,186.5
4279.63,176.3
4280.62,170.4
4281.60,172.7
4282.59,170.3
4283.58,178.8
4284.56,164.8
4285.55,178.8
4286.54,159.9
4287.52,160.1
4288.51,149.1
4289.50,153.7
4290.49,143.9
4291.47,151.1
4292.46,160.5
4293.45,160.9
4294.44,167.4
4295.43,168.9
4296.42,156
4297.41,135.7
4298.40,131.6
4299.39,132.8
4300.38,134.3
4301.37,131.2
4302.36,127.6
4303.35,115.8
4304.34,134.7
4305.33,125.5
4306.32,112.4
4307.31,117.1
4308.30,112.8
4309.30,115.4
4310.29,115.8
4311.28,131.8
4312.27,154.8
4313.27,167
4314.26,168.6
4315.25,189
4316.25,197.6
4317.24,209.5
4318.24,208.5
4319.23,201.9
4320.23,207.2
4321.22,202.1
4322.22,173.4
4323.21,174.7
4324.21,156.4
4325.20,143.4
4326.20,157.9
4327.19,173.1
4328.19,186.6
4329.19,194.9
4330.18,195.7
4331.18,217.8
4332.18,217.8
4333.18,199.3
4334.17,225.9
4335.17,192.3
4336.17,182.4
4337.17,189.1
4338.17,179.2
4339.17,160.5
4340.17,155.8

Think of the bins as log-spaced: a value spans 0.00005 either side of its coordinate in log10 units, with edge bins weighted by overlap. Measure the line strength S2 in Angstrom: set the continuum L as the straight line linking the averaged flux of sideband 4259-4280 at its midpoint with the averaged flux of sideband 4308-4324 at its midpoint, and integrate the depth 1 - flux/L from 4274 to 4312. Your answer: 4.9 Angstrom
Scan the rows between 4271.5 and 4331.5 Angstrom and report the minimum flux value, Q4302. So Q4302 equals 112.4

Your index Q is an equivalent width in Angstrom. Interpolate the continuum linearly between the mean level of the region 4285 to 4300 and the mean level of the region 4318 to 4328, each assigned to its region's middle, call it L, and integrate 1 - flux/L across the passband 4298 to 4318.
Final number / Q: 3.0 Angstrom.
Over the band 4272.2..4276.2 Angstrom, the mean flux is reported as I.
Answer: 143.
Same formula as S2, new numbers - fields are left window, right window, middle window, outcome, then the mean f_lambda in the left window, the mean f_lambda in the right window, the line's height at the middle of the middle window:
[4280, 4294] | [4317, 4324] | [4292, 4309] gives 3.7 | 163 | 194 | 175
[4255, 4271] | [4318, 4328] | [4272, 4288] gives 1.2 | 177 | 179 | 178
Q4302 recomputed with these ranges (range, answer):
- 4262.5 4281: 129.2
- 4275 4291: 143.9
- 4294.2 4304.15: 115.8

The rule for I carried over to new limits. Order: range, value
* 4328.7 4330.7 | 196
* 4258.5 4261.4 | 167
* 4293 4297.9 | 158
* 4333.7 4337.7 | 197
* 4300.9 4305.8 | 127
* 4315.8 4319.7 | 205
